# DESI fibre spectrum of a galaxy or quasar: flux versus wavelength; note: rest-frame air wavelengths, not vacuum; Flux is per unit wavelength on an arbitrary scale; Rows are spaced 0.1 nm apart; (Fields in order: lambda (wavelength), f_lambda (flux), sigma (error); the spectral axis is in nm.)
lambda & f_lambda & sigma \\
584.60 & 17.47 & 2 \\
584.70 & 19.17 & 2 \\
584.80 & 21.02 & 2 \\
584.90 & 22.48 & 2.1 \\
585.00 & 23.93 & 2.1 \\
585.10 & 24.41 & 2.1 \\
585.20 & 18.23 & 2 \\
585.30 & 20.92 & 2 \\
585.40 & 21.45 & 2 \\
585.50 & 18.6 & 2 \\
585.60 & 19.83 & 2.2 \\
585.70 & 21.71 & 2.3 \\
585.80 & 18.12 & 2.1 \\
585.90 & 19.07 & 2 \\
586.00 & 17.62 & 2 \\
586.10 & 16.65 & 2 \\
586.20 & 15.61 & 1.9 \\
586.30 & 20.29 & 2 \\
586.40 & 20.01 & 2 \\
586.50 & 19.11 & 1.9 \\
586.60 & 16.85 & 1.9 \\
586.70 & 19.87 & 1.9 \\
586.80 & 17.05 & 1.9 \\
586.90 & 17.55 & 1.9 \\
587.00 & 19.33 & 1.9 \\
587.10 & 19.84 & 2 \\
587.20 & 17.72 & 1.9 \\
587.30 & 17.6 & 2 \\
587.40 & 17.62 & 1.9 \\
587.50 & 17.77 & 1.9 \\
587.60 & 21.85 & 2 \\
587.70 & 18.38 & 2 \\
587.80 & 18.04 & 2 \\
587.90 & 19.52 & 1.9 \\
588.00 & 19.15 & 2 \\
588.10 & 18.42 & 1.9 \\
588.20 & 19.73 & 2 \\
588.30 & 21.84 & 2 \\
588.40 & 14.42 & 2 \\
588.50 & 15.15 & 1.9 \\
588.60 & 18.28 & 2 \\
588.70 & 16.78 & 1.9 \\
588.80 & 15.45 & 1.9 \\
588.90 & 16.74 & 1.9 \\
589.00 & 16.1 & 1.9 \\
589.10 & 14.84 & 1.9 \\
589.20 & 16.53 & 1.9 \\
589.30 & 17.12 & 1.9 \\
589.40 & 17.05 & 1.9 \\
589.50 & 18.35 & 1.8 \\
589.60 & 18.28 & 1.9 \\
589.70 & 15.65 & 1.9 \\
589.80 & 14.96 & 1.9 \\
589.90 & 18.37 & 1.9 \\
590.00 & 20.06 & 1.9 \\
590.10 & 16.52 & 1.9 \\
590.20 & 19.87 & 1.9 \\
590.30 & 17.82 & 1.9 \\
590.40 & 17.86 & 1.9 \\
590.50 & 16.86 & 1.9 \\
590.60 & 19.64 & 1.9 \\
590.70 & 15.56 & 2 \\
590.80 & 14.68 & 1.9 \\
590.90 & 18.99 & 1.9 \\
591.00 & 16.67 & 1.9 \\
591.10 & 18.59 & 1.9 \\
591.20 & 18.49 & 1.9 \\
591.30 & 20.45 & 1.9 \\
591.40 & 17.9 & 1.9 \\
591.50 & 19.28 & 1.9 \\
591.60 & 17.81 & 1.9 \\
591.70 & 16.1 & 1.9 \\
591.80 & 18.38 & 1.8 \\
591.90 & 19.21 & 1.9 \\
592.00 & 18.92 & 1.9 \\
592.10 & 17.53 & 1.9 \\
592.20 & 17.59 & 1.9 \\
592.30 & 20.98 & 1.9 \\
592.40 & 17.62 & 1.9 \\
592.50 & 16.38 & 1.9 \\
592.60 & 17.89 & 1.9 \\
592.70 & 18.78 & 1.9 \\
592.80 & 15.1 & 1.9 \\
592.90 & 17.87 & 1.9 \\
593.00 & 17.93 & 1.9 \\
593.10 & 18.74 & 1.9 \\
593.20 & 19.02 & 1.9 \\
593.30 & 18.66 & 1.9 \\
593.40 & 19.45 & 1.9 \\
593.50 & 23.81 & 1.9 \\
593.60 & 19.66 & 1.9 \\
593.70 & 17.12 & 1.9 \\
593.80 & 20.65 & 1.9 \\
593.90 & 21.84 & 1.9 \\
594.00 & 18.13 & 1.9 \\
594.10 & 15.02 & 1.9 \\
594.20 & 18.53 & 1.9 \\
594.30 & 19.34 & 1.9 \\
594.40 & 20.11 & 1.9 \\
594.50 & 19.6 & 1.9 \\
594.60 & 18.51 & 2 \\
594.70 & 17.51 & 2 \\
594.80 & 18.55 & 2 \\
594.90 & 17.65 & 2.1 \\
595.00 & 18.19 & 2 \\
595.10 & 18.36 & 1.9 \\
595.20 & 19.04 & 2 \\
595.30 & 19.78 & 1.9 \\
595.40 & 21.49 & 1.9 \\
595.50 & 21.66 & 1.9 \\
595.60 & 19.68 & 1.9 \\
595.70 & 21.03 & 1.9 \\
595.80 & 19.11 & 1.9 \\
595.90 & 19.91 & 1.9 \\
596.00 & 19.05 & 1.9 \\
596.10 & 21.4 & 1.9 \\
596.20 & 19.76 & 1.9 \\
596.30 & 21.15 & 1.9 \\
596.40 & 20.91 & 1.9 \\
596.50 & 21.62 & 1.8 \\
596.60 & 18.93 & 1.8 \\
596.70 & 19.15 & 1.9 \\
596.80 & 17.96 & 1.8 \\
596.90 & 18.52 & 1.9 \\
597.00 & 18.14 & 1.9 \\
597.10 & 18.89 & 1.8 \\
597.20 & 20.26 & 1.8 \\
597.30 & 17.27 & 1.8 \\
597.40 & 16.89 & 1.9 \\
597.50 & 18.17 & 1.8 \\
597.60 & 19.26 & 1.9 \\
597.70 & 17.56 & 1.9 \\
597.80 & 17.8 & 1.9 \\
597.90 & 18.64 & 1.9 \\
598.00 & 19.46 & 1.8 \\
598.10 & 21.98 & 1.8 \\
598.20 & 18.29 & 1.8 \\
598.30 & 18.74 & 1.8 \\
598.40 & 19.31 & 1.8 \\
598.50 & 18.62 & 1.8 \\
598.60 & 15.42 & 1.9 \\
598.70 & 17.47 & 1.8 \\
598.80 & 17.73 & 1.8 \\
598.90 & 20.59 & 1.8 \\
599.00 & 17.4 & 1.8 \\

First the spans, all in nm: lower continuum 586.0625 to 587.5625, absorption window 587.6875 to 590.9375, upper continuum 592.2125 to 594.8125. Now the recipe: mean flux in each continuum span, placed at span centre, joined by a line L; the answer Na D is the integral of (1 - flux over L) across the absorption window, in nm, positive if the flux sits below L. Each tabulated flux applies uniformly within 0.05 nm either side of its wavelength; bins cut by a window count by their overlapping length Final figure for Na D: 0.17 nm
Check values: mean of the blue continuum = 18.2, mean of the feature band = 17.5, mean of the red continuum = 18.7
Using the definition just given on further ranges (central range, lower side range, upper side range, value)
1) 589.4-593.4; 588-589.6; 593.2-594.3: 0.08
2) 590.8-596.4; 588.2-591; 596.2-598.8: -0.27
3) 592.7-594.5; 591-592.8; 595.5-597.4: -0.02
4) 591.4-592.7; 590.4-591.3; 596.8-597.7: -0.03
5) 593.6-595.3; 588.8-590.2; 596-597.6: -0.01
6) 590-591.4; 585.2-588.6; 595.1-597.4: 0.08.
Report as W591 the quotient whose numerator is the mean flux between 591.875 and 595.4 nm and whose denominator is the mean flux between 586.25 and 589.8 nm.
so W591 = 1.04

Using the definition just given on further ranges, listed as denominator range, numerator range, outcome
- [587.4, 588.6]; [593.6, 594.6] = 1.02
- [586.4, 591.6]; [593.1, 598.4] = 1.08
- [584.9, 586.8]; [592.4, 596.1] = 0.97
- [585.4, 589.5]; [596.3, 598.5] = 1.05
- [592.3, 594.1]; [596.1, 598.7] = 1.01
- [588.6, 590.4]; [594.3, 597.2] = 1.14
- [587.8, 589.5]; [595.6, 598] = 1.11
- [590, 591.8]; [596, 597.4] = 1.08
